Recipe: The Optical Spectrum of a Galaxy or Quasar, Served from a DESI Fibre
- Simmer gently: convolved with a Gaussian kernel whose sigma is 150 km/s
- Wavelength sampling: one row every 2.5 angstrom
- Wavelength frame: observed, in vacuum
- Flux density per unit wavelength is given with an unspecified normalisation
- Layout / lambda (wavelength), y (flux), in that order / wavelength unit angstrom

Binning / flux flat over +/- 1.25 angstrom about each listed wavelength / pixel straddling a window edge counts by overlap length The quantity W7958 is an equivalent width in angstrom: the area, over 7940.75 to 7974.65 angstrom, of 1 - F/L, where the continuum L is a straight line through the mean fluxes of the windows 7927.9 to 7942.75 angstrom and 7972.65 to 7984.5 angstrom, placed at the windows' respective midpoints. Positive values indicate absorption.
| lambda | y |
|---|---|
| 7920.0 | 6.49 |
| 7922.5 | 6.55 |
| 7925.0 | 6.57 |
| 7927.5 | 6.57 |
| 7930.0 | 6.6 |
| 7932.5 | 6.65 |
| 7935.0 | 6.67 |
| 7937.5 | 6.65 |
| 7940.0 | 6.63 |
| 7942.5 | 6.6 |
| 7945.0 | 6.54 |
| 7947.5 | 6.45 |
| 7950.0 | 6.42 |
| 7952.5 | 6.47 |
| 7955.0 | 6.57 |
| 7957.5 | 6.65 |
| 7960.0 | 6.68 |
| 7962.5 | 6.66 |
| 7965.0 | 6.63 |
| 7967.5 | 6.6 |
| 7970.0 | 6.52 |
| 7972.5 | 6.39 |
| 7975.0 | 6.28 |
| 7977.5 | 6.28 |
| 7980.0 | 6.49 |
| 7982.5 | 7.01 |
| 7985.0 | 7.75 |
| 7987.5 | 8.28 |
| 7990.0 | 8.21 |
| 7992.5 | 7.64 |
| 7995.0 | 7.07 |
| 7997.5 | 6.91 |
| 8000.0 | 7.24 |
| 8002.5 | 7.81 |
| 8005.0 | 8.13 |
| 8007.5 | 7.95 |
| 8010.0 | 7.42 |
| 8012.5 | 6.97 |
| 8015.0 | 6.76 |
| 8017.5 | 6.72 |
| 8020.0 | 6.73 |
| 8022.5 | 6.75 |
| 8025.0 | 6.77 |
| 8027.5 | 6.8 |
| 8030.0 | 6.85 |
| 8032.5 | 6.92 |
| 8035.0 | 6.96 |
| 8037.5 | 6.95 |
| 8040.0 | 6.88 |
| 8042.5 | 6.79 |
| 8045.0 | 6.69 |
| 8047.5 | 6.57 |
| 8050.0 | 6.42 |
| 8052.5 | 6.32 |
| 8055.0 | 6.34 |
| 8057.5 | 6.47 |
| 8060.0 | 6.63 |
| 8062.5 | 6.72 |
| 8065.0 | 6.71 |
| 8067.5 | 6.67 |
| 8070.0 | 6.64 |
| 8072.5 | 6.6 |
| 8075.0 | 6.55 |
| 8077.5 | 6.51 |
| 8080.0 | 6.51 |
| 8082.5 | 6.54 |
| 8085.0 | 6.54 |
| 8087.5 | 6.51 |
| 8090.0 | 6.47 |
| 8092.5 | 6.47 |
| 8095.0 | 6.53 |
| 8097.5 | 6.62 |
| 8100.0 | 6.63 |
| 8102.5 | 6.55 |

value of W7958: 0.3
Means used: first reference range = 6.63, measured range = 6.55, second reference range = 6.58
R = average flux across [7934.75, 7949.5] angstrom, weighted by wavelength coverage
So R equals 6.58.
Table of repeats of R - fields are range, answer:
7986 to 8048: 7.16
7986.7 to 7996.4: 7.76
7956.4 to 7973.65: 6.59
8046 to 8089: 6.54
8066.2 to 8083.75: 6.57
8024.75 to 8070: 6.69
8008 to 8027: 6.91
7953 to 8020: 7.05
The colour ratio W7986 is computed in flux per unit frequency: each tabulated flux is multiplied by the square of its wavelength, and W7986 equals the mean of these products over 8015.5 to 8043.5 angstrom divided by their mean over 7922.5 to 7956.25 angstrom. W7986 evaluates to 1.06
